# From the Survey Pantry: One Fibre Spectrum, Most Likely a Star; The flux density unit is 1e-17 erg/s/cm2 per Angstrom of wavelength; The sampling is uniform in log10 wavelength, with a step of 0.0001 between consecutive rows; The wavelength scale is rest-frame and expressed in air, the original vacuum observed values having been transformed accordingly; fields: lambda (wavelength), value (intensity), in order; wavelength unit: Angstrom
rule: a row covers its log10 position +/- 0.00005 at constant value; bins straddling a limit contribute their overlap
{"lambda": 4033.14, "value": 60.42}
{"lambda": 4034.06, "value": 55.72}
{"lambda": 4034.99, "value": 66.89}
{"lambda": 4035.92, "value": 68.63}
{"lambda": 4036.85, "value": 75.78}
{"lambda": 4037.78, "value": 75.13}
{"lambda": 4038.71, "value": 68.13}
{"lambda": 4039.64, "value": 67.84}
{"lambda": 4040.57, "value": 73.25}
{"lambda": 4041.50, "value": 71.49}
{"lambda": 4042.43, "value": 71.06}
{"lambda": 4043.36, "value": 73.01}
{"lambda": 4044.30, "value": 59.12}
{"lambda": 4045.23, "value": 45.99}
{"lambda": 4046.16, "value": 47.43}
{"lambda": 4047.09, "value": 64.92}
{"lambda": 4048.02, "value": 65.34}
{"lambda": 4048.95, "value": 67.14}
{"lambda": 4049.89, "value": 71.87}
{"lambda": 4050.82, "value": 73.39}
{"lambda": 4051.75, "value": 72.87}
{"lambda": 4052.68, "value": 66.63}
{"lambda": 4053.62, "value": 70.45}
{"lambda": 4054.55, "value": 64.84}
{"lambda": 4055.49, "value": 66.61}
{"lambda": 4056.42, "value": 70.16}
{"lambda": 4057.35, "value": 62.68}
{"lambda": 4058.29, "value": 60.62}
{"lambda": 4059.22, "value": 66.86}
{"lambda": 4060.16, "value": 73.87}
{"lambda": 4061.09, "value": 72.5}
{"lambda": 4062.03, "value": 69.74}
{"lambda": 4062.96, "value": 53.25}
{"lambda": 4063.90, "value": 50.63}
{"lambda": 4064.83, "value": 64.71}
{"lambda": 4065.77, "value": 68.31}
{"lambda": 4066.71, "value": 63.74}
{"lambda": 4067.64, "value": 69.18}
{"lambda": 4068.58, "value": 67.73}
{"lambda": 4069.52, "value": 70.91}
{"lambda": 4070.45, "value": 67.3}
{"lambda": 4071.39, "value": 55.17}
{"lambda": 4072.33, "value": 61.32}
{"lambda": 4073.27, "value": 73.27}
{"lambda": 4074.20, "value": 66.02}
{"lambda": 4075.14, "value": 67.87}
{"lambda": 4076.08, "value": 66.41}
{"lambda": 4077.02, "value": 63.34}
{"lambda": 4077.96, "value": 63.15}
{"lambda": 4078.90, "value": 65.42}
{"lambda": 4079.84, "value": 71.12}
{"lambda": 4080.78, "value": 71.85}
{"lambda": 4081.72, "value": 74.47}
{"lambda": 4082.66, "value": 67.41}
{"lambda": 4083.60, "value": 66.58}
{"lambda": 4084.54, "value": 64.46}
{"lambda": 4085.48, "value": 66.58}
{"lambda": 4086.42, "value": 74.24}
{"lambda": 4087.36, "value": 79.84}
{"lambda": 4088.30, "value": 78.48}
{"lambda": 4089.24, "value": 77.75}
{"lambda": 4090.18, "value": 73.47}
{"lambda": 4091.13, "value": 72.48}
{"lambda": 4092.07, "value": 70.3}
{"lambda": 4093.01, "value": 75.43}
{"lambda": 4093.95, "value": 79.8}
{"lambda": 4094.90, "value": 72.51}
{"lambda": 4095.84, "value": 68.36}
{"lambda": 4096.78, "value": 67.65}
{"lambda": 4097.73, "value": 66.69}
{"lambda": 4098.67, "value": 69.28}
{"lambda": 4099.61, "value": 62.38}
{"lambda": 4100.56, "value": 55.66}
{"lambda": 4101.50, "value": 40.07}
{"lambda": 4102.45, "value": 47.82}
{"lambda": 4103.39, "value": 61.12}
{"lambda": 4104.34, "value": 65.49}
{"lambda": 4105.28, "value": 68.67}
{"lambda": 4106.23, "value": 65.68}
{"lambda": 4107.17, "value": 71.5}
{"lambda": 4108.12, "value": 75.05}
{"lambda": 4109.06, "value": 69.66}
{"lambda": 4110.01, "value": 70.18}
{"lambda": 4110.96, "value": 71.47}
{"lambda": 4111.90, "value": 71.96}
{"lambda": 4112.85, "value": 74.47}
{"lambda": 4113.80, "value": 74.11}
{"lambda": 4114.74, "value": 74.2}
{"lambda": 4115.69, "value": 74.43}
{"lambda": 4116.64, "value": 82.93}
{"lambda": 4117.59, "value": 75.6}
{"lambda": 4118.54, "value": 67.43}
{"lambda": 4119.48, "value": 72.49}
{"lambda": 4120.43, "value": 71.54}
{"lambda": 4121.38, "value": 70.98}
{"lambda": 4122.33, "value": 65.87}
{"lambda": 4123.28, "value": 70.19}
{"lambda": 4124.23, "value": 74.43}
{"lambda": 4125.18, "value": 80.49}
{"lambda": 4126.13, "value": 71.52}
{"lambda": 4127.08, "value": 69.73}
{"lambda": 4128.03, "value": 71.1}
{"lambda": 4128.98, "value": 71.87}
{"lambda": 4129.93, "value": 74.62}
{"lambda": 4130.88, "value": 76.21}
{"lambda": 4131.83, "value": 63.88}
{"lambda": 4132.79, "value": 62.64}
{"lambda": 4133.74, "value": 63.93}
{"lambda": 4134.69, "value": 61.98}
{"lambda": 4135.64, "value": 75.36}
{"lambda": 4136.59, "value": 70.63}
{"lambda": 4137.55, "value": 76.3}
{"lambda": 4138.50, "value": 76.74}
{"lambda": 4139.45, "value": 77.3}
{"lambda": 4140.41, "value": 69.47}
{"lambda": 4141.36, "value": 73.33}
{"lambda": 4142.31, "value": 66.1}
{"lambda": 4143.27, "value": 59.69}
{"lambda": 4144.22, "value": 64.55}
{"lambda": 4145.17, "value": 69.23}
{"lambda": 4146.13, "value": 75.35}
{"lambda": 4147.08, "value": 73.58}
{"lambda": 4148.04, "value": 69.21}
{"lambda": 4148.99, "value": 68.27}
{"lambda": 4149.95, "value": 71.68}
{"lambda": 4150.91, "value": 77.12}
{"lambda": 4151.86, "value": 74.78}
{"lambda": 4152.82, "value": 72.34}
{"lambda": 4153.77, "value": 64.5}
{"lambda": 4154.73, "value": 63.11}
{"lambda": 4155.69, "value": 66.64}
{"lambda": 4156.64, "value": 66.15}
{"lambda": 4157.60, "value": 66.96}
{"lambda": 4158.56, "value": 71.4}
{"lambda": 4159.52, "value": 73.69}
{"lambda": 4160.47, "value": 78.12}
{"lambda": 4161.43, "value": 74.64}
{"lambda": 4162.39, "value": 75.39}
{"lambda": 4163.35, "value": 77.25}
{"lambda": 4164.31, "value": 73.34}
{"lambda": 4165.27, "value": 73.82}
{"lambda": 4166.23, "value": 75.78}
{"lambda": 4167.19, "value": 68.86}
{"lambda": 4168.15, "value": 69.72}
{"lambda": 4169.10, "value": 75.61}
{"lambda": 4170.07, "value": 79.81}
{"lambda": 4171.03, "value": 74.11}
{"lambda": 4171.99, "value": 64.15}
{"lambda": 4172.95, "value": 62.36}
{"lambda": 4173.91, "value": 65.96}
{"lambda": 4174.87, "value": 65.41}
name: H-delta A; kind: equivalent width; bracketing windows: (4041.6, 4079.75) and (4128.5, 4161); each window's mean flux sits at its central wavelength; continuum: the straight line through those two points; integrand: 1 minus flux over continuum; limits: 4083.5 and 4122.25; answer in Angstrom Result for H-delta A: -1.1 Angstrom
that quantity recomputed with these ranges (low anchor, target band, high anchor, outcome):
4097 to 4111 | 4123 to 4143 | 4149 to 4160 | -1.2 Angstrom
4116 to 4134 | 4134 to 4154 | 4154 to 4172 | 0.3 Angstrom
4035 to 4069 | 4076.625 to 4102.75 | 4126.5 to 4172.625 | 0.0 Angstrom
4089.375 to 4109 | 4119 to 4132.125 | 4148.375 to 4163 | -0.6 Angstrom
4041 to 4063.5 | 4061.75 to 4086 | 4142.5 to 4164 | 0.4 Angstrom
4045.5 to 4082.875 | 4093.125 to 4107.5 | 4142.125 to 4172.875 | 0.8 Angstrom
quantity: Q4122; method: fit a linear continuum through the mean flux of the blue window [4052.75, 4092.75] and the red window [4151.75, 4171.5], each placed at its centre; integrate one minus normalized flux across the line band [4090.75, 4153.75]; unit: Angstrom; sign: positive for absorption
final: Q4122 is 0.26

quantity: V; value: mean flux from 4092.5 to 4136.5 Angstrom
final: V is 69.3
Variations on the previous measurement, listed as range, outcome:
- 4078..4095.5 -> 72.1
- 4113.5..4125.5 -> 73.4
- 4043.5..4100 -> 67.4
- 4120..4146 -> 70.4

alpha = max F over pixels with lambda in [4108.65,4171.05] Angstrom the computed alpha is 82.93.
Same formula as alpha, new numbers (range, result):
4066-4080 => 73.27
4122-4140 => 80.49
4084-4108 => 79.84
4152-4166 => 78.12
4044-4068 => 73.87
